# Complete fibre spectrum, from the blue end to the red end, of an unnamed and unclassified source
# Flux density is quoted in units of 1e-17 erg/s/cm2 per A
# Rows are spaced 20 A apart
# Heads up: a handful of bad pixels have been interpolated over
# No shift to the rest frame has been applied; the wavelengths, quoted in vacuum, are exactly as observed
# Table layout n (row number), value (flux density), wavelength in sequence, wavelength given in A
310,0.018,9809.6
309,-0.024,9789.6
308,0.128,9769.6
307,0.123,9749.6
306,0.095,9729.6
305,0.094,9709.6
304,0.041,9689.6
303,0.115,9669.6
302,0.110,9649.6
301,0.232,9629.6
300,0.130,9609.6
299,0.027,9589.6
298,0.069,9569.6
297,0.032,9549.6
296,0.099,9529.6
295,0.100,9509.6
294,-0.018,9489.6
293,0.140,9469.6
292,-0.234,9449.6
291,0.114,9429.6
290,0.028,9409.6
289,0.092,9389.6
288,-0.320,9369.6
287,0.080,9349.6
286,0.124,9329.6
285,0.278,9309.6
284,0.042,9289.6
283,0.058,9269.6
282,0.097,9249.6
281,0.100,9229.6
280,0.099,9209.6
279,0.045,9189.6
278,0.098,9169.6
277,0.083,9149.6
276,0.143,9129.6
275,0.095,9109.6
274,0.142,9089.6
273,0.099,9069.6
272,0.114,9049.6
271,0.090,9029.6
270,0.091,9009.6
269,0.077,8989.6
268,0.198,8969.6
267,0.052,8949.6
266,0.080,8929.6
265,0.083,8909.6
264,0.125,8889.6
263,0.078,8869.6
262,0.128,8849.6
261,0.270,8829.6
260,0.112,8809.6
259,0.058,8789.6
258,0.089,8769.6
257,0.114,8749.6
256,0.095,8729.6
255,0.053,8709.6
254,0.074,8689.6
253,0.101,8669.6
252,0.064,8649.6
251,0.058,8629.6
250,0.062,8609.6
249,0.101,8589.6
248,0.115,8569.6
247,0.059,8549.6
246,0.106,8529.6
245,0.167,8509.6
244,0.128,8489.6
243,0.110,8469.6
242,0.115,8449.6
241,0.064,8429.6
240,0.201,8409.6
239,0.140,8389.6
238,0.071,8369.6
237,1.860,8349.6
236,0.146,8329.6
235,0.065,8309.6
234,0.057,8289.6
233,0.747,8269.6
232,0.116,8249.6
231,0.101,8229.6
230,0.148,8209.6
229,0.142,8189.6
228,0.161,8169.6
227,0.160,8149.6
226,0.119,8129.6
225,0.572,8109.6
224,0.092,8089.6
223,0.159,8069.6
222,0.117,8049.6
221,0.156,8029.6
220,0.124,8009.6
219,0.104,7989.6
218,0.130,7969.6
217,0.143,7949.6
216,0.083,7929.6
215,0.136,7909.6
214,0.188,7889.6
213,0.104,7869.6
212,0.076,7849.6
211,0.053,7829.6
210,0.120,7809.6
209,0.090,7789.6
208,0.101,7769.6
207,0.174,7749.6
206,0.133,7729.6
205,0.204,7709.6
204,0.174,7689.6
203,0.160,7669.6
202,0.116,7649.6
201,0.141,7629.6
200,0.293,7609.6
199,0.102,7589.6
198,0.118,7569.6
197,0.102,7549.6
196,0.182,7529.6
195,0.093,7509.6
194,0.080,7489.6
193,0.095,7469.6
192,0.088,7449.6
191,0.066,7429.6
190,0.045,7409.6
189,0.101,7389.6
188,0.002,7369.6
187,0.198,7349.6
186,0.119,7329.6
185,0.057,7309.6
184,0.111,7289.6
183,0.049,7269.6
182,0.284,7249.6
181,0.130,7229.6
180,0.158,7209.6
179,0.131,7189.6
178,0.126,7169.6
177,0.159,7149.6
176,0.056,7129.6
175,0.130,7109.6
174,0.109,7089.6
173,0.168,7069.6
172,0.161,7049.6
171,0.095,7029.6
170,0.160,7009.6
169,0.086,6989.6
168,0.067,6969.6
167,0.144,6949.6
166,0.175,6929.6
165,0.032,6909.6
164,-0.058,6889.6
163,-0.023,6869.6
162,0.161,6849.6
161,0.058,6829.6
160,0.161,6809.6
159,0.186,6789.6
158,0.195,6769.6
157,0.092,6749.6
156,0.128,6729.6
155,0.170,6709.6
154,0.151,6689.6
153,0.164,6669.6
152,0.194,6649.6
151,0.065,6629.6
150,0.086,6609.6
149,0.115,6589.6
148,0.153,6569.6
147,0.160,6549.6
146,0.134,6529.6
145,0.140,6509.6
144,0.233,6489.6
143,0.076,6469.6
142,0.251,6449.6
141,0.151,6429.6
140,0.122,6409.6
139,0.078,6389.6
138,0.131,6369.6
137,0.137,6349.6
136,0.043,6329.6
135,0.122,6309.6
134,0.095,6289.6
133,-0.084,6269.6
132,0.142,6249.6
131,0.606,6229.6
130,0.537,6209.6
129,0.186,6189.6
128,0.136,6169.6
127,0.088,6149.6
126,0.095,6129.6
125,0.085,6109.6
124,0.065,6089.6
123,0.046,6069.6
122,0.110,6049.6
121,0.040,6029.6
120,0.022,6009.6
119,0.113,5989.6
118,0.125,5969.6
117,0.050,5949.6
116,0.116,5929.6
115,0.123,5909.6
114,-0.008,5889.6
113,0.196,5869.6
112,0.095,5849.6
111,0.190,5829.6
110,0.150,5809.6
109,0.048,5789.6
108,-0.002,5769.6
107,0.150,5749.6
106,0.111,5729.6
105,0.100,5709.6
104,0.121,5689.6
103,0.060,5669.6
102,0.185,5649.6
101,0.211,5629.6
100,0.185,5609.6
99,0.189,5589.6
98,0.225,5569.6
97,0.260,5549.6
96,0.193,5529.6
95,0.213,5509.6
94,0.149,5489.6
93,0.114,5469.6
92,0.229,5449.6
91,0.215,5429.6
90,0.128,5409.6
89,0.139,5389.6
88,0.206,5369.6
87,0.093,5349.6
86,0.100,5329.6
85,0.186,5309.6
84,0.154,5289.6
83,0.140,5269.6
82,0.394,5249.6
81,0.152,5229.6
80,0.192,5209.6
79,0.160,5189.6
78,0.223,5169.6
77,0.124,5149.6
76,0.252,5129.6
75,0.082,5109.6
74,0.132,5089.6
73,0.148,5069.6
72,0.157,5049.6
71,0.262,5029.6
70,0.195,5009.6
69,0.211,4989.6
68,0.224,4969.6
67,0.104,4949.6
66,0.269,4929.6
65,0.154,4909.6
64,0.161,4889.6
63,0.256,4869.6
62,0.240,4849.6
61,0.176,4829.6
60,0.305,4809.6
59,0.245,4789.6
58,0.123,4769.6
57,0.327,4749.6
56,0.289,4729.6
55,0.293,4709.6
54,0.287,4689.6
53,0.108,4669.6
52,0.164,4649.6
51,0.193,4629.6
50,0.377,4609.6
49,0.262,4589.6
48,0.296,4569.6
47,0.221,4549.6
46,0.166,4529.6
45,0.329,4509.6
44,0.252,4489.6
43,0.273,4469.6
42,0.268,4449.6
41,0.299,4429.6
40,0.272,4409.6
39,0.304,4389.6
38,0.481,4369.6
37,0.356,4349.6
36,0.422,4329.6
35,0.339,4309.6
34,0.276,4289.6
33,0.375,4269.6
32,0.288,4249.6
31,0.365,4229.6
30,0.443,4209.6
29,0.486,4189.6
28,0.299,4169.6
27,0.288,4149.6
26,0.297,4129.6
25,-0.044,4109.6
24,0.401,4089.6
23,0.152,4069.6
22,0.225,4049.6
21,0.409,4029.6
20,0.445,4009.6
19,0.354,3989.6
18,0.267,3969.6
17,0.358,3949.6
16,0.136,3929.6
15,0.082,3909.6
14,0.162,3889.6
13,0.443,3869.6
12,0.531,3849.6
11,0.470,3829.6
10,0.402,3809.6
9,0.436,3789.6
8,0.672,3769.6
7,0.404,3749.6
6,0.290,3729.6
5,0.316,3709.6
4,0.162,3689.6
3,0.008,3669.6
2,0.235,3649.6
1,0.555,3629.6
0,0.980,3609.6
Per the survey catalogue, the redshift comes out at 0.668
